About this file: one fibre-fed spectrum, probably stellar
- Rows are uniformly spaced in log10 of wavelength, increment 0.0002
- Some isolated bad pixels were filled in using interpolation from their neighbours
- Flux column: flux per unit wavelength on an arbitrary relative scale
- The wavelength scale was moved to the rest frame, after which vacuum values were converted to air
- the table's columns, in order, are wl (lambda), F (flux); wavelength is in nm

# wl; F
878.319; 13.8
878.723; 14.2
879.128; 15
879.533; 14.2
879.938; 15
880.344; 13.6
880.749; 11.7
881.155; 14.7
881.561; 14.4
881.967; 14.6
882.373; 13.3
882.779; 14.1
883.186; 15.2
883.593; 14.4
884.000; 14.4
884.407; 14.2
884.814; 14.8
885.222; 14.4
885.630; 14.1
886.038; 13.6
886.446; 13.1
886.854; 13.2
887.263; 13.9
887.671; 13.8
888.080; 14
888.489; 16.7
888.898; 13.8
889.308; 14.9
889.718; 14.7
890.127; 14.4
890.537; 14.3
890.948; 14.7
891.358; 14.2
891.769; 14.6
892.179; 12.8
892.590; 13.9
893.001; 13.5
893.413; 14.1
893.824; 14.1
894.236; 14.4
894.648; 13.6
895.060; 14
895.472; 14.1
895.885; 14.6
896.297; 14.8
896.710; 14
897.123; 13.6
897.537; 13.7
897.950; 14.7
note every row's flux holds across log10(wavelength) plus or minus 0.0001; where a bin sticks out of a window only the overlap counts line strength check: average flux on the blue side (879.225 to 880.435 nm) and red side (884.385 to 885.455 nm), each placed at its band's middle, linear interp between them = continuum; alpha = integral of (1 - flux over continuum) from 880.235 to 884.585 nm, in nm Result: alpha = 0.11 nm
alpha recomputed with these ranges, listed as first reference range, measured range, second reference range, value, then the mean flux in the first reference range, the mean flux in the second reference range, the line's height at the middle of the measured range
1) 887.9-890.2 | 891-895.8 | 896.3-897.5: 0.11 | 14.8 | 13.9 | 14.3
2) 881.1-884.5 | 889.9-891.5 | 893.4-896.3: -0.02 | 14.4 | 14.2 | 14.2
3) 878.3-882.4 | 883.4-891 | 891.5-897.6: -0.13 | 14.1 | 14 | 14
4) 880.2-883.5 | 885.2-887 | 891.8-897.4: 0.05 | 14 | 14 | 14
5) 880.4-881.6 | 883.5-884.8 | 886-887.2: -0.10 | 13.5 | 13.3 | 13.4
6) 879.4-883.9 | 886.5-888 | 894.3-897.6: 0.05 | 14.1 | 14.1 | 14.1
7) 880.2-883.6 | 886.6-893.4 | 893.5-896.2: -0.05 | 14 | 14.2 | 14.1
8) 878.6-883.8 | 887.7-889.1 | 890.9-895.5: -0.06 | 14.2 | 14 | 14.1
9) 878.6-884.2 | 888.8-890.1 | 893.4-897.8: -0.03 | 14.2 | 14.1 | 14.1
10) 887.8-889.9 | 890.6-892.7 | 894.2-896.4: 0.07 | 14.8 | 14.2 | 14.5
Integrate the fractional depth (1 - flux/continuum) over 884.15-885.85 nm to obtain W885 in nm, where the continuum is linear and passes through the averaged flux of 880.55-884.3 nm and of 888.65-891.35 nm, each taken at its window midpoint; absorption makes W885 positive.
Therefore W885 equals -0.02 nm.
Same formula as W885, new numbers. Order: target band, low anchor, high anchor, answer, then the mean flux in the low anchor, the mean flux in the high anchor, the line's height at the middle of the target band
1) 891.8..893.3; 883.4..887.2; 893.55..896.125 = 0.06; 14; 14.1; 14.1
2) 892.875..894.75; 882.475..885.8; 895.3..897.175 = 0.04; 14.4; 14.3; 14.3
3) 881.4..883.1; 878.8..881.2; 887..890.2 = 0.00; 14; 14.5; 14.1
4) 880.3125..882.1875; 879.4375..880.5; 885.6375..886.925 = 0.04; 14.3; 13.4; 14.1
